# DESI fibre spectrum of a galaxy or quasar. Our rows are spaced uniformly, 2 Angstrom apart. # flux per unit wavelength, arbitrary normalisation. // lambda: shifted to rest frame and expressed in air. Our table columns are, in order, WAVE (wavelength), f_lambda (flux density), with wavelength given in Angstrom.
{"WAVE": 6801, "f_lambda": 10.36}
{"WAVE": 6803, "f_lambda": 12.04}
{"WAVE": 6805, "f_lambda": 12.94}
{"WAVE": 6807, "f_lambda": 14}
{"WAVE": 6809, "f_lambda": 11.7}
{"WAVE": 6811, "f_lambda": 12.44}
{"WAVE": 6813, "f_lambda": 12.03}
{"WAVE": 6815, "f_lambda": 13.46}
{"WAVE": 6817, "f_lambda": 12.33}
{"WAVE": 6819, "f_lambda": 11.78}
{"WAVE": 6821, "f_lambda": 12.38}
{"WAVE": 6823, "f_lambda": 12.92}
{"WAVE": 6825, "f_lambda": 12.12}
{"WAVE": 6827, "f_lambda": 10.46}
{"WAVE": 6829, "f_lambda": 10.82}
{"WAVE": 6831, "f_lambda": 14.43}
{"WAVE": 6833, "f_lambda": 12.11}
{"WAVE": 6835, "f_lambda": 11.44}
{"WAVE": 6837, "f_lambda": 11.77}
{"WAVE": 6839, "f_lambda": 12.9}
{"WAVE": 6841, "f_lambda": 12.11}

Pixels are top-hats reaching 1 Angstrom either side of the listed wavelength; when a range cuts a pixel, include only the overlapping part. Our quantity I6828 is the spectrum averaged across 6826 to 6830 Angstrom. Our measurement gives 10.6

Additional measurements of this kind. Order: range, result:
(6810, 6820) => 12.4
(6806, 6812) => 12.7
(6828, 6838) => 12.1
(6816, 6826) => 12.3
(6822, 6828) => 11.8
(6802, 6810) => 12.7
